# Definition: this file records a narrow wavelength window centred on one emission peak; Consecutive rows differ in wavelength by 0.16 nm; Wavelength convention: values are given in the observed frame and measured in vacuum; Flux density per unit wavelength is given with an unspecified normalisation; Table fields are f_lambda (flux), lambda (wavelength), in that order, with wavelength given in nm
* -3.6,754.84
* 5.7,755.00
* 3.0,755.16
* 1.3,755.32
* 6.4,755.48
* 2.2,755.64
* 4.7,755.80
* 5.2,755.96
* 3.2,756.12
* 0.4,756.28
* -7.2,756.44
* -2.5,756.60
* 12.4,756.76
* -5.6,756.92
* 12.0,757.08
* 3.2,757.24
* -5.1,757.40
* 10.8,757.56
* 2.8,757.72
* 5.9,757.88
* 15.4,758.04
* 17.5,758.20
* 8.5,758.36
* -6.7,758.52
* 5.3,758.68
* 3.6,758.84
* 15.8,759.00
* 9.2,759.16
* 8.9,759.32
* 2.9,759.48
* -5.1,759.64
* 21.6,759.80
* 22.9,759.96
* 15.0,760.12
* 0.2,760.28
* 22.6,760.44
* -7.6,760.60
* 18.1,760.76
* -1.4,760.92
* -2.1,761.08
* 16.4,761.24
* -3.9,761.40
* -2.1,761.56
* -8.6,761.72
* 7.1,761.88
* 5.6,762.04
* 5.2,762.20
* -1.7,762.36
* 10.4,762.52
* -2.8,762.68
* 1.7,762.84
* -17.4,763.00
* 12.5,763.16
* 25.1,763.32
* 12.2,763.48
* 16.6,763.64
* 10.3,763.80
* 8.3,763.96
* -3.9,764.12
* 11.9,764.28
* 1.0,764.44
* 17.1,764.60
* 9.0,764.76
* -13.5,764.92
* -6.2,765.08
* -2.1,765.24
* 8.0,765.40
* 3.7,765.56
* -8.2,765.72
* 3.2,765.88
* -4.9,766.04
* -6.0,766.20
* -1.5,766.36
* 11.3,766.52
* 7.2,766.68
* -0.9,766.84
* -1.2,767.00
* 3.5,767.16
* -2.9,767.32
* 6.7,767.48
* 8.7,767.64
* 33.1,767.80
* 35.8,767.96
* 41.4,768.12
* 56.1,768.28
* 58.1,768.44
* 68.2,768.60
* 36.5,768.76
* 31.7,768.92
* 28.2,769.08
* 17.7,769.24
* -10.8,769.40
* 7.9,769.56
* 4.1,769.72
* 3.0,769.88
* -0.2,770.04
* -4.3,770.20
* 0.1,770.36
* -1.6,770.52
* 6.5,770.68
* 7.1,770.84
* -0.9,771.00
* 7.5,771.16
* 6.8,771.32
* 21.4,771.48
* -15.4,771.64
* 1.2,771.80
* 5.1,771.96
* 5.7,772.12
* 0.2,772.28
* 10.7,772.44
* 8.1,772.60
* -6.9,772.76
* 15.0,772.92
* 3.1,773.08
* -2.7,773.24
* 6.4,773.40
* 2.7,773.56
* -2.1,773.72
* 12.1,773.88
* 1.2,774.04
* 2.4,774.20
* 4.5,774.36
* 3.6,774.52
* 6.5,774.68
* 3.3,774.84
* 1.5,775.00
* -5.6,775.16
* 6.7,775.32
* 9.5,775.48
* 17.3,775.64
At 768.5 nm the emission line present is [O II]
